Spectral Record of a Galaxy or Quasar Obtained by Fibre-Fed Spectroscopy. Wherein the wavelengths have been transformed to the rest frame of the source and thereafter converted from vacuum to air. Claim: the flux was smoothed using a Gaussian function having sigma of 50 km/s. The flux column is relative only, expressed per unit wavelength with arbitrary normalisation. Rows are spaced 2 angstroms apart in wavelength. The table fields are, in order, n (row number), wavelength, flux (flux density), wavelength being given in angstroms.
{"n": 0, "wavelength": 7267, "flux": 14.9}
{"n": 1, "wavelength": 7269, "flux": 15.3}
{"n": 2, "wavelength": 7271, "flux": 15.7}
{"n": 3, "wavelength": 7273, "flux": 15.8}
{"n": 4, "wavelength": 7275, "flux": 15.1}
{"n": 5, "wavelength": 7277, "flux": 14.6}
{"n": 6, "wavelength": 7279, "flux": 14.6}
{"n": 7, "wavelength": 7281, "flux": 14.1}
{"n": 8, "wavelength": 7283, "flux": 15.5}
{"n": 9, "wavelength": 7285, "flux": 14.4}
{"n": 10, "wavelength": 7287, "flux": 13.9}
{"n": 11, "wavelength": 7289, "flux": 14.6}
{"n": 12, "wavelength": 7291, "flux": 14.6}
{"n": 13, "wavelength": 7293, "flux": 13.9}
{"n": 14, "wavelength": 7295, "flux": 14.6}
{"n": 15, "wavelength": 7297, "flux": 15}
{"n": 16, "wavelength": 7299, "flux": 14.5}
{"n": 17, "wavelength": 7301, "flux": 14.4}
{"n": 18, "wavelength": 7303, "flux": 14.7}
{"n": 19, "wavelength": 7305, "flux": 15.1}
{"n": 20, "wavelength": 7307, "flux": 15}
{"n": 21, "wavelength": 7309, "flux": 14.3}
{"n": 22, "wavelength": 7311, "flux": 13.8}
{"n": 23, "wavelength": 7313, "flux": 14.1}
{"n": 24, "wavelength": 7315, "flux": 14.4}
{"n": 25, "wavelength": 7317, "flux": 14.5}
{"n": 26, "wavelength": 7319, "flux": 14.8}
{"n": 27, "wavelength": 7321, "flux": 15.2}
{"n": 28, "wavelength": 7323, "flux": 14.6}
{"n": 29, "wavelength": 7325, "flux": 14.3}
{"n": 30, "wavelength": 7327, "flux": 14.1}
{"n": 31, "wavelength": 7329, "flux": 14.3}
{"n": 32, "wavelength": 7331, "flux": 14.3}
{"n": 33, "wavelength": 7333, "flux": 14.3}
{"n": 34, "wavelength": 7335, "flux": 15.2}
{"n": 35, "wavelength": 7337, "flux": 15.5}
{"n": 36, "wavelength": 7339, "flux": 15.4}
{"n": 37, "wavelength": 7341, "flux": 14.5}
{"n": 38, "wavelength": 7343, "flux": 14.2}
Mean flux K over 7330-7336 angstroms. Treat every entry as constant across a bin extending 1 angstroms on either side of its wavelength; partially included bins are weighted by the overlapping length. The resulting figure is 14.6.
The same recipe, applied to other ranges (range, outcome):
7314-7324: 14.7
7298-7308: 14.7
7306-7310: 14.7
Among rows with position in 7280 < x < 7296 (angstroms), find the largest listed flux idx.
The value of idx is 15.5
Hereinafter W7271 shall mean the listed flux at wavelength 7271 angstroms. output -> 15.7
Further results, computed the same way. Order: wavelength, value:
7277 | 14.6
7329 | 14.3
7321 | 15.2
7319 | 14.8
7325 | 14.3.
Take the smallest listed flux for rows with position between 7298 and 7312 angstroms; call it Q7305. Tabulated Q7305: 13.8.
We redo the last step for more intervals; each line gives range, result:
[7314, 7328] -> 14.1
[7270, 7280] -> 14.6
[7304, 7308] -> 15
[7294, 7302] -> 14.4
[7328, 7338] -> 14.3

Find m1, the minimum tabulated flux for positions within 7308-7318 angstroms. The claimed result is 13.8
